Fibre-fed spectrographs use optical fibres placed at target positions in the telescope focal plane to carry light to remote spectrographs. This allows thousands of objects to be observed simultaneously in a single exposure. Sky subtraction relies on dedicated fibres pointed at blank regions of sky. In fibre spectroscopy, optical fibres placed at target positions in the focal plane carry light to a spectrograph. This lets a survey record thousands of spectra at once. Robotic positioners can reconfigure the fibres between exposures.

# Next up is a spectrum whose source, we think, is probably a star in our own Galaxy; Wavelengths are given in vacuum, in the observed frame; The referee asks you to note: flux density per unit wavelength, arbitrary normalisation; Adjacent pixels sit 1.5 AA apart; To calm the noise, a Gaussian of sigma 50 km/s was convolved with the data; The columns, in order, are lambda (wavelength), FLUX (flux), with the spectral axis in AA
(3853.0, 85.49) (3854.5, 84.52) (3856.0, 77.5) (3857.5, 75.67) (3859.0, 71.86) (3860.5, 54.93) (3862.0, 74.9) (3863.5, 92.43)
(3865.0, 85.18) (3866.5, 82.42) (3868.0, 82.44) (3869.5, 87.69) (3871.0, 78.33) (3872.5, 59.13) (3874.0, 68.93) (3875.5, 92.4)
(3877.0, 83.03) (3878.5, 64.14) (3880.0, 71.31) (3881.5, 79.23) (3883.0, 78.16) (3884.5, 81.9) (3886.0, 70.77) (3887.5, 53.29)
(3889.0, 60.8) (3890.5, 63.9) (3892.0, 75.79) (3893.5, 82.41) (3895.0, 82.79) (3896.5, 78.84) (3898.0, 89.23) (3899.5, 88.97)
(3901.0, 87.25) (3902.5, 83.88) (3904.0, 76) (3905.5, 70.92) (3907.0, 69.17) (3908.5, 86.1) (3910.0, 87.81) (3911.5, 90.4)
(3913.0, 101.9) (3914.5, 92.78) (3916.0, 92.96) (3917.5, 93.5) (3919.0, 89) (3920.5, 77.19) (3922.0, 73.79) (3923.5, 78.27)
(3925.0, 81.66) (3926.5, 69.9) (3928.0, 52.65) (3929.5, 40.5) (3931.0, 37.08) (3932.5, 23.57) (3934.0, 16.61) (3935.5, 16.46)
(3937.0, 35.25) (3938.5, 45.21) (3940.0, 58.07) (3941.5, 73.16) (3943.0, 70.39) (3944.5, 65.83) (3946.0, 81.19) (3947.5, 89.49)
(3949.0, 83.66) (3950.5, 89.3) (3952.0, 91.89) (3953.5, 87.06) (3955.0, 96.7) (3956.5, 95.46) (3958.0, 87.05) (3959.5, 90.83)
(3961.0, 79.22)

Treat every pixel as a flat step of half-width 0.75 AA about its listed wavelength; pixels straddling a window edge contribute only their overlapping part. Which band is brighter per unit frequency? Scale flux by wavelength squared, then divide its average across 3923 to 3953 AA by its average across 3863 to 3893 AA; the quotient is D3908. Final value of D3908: 0.82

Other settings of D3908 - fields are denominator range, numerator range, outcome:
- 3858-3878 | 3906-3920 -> 1.17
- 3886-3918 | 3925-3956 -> 0.78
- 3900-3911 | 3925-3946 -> 0.62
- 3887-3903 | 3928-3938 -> 0.40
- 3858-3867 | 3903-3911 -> 1.05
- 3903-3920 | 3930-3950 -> 0.63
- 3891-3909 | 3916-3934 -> 0.81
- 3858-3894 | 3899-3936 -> 0.97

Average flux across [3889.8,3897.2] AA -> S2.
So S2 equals 76.8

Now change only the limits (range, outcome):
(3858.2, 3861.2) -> 63.7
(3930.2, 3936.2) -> 23.6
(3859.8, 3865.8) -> 77.1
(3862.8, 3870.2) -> 86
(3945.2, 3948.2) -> 84.9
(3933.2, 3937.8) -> 23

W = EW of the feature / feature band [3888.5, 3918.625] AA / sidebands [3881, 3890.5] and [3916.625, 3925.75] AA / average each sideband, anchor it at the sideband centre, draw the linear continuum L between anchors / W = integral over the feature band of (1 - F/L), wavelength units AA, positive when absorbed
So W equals -2.65 AA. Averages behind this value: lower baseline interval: 69.9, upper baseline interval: 82.4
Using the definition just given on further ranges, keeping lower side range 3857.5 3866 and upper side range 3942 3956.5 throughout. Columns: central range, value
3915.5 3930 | 1.2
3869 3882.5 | 0.3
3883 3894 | 1.2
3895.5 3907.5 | -0.2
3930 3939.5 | 6.1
